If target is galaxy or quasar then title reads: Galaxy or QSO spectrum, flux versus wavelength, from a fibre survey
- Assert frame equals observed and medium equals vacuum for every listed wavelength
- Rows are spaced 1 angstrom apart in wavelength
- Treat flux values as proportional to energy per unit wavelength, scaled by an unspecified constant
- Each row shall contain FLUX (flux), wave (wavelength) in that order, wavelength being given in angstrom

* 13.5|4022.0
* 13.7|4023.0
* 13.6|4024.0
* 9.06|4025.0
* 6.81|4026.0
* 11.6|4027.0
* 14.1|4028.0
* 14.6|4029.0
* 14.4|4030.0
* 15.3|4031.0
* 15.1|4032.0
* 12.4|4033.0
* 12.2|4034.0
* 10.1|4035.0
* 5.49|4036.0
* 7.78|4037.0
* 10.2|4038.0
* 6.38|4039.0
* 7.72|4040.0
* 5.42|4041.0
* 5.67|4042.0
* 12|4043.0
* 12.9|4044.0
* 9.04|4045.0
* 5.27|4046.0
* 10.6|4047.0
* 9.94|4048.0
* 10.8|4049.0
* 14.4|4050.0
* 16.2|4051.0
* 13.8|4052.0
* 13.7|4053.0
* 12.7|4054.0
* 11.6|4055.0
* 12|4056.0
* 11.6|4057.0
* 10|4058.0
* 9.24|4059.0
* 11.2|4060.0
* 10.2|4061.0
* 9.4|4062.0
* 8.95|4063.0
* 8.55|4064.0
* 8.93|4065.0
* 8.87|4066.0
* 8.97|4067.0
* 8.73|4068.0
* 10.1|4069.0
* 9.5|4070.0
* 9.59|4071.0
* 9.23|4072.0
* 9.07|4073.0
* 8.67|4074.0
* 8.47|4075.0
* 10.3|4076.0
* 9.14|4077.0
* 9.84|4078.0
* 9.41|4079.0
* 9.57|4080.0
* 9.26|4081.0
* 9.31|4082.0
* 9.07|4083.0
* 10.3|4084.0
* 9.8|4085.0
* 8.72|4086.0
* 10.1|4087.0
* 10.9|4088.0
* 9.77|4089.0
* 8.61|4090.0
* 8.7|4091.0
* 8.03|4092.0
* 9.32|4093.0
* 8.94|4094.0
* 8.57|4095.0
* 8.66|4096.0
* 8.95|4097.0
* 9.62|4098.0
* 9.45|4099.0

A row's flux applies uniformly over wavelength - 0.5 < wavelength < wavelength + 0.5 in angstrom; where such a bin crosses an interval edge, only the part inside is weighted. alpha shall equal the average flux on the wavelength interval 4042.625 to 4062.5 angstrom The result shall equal 11.3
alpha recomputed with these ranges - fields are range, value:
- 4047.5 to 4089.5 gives 10.2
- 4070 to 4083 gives 9.32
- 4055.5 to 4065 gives 10.1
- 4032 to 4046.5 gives 8.97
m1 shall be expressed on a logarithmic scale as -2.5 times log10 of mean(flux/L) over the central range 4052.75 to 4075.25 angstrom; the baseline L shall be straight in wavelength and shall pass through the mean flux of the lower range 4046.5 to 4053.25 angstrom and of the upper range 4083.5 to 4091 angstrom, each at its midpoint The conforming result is 0.17 mag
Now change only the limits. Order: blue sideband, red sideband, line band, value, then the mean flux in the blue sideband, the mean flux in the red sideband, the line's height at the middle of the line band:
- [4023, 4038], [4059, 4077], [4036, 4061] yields 0.013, 11.6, 9.33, 10.5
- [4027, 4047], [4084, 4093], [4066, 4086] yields 0.030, 10.4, 9.38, 9.62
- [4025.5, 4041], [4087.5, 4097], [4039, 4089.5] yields -0.009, 10.8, 9.05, 9.86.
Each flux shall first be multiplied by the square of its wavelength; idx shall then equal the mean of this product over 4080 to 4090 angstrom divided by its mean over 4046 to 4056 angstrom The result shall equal 0.8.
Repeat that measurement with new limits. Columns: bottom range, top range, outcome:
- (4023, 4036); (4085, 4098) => 0.77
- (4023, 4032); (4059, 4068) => 0.75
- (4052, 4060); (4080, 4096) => 0.81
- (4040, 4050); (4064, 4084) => 1.01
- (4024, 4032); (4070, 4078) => 0.76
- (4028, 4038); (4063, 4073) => 0.78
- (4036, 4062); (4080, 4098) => 0.92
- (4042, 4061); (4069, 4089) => 0.85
